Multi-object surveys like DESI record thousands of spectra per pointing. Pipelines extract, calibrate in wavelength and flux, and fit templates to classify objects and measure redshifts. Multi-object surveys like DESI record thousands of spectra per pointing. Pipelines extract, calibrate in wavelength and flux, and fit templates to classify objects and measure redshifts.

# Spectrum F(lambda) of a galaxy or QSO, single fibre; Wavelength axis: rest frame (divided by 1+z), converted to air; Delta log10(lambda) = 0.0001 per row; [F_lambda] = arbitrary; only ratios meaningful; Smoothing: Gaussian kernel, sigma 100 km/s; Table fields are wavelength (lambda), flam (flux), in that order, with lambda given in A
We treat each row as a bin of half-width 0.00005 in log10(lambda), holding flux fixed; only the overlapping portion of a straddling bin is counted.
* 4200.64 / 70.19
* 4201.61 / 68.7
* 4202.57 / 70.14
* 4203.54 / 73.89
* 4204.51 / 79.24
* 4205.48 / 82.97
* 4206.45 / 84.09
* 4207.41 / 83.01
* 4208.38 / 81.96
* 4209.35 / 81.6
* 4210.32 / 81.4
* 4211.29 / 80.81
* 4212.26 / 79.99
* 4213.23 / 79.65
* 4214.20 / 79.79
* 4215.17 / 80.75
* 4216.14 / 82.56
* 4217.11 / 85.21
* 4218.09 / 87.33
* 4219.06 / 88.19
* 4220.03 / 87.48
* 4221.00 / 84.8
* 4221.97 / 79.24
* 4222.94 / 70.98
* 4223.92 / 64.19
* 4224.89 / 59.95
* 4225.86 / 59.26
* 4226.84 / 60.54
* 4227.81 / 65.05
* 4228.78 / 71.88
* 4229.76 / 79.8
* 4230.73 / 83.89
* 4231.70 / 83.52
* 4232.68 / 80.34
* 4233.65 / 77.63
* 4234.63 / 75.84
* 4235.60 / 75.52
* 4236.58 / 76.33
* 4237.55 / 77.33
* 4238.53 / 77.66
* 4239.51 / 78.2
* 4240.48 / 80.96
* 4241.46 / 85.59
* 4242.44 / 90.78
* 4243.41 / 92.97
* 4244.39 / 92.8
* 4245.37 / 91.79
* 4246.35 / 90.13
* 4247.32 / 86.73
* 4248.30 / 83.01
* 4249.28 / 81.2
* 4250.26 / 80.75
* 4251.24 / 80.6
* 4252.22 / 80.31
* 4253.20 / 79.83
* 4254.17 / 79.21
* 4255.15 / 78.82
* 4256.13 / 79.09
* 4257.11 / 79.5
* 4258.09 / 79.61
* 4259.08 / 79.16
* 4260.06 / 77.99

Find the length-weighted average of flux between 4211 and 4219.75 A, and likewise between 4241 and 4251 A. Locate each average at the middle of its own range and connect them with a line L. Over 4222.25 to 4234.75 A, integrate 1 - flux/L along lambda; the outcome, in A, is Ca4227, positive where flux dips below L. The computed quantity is 1.9 A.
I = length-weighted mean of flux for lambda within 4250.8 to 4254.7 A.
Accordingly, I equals 80.1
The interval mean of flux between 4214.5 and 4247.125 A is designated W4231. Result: 79.4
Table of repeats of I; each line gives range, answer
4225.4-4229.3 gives 64.2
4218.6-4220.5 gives 87.9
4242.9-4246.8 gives 91.9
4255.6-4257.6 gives 79.3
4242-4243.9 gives 92.2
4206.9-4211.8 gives 81.9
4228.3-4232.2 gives 79.7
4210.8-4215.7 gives 80.2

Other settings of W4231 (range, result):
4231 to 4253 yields 82.7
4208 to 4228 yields 77.3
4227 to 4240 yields 76.8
